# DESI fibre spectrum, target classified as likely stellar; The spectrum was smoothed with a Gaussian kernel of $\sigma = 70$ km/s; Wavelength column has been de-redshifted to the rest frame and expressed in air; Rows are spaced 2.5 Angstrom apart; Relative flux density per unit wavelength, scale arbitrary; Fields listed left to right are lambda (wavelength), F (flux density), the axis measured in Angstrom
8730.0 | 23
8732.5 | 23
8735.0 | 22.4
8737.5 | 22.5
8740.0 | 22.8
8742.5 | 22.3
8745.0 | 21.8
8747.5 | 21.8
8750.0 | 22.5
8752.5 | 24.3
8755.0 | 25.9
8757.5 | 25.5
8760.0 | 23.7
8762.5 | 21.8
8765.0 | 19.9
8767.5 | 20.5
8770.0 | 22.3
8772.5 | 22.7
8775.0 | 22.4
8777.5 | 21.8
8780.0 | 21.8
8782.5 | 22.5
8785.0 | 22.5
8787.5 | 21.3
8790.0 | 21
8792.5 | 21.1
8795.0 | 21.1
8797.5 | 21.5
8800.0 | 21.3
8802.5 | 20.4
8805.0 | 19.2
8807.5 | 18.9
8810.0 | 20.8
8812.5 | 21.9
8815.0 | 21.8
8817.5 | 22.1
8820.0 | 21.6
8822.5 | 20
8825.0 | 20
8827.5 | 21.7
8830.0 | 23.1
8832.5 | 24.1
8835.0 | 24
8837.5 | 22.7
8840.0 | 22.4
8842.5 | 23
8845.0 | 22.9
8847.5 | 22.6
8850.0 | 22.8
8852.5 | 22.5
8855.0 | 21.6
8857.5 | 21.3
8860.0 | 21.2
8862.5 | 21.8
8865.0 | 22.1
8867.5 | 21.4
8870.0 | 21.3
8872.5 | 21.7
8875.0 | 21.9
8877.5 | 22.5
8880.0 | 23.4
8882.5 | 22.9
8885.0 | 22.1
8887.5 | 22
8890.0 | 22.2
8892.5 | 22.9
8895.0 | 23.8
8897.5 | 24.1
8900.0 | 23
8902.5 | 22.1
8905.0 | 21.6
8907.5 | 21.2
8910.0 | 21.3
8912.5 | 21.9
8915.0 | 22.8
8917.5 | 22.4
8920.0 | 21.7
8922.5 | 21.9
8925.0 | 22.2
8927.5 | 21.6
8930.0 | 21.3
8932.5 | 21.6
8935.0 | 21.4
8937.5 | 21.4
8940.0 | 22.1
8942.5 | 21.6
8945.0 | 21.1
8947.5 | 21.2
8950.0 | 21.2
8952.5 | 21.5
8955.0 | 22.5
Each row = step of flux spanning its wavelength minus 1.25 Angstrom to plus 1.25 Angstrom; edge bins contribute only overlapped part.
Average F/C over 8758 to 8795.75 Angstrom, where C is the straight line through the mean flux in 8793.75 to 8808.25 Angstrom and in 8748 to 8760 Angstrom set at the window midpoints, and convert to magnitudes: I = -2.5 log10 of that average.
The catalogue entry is 0.027 mag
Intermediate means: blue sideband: 24.3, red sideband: 20.5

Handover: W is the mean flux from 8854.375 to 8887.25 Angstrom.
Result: 21.9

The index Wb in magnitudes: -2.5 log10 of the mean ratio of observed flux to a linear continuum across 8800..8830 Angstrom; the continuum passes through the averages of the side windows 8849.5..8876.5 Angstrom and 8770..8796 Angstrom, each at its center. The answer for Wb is 0.05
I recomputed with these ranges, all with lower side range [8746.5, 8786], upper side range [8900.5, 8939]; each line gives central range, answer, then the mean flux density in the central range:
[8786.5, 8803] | 0.07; 21.1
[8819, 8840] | 0.01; 22.2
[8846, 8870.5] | 0.01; 21.9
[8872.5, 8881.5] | -0.02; 22.5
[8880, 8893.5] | -0.03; 22.5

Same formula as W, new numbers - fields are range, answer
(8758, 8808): 21.5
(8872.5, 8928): 22.3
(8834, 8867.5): 22.3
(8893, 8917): 22.4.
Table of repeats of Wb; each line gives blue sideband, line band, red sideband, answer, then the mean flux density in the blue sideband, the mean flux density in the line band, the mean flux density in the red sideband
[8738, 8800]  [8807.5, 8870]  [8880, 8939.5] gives 0.012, 22.3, 22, 22.2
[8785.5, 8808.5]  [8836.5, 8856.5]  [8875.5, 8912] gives -0.045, 20.7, 22.5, 22.5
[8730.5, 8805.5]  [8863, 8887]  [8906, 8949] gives -0.014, 22.2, 22.1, 21.7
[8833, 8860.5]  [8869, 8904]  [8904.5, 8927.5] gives -0.020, 22.5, 22.6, 21.9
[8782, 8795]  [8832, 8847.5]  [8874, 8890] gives -0.050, 21.6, 23.1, 22.5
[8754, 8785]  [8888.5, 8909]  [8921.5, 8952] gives -0.040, 22.5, 22.6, 21.5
